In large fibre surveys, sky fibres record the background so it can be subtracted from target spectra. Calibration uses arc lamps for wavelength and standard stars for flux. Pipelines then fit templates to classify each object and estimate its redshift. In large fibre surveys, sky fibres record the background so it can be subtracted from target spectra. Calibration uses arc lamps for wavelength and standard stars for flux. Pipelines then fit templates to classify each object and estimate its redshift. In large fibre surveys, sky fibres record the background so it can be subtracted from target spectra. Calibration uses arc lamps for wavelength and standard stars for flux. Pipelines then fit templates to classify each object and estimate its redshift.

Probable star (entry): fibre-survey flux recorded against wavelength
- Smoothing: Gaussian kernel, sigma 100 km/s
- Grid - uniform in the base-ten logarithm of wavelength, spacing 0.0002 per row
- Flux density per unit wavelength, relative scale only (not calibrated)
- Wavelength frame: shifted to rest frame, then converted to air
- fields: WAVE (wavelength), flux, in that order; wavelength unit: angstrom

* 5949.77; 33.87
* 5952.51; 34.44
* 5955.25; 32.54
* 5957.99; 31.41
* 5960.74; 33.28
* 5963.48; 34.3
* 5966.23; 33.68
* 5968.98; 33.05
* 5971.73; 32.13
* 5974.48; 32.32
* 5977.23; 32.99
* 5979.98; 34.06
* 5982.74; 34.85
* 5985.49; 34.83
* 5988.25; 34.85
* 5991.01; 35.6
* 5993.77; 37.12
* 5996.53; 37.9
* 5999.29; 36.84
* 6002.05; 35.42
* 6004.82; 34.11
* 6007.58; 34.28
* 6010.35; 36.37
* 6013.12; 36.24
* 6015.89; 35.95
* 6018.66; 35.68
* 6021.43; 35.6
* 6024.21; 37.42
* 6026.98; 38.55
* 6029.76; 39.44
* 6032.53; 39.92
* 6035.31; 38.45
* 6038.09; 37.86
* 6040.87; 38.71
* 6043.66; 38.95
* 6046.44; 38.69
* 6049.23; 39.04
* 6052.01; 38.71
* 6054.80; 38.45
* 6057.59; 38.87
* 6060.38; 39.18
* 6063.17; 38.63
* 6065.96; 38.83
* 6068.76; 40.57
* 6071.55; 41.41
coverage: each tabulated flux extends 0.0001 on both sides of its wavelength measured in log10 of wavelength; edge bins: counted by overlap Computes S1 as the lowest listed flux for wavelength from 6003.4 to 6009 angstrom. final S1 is 34.11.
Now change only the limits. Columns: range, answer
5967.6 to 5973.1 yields 32.13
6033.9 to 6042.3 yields 37.86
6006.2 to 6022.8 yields 34.28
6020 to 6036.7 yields 35.6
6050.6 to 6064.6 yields 38.45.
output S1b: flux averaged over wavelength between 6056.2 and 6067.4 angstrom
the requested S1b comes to 38.9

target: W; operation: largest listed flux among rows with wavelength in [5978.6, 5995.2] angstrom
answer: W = 37.12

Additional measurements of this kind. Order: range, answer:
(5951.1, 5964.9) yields 34.44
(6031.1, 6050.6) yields 39.92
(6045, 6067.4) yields 39.18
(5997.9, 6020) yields 36.84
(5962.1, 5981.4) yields 34.3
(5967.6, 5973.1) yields 33.05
